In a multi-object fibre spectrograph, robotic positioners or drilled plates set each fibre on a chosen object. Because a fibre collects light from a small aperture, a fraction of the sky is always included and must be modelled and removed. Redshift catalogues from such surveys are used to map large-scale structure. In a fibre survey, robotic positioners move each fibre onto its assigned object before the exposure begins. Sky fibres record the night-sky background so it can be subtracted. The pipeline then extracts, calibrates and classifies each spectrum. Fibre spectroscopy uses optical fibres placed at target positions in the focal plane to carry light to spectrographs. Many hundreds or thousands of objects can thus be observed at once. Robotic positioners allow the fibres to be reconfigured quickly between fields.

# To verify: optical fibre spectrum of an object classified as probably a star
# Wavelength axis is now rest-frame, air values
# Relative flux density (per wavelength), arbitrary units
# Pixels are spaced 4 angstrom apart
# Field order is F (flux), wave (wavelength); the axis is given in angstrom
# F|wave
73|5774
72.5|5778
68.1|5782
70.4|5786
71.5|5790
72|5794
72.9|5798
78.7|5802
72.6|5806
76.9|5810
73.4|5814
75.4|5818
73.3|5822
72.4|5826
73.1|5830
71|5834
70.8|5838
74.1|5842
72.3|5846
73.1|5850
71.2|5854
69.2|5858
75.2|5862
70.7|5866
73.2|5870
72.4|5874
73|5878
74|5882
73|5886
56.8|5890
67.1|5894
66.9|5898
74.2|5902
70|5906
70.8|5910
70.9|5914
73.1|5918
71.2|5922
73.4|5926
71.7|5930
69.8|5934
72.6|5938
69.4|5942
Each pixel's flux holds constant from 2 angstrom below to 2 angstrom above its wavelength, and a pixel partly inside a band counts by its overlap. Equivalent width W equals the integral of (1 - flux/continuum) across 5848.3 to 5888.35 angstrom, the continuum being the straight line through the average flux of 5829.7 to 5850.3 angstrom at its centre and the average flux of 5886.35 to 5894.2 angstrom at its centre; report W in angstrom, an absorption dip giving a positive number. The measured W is -3.2 angstrom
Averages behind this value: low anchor 72.3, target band 72.4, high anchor 63.1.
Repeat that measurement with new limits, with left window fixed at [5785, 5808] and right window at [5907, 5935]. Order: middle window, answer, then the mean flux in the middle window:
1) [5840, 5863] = 0.0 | 72.4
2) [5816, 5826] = -0.2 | 74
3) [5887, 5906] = 1.3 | 67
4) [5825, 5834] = 0.0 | 72.4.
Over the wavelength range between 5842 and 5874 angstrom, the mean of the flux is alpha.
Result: 72.3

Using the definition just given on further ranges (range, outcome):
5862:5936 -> 70.8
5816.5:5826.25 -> 73.8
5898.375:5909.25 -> 71.2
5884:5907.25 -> 67.9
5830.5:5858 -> 71.9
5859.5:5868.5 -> 72.8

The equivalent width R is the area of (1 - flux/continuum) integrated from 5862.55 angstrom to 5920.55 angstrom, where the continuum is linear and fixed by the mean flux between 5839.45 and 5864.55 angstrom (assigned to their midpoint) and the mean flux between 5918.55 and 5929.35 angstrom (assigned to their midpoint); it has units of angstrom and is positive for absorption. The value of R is 1.5 angstrom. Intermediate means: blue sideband 72.4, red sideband 72.3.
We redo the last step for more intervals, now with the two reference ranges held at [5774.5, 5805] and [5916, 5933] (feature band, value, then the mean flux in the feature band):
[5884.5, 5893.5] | 0.9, 64.8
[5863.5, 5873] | 0.0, 72.2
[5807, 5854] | -0.6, 73.2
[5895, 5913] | 0.5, 70.3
